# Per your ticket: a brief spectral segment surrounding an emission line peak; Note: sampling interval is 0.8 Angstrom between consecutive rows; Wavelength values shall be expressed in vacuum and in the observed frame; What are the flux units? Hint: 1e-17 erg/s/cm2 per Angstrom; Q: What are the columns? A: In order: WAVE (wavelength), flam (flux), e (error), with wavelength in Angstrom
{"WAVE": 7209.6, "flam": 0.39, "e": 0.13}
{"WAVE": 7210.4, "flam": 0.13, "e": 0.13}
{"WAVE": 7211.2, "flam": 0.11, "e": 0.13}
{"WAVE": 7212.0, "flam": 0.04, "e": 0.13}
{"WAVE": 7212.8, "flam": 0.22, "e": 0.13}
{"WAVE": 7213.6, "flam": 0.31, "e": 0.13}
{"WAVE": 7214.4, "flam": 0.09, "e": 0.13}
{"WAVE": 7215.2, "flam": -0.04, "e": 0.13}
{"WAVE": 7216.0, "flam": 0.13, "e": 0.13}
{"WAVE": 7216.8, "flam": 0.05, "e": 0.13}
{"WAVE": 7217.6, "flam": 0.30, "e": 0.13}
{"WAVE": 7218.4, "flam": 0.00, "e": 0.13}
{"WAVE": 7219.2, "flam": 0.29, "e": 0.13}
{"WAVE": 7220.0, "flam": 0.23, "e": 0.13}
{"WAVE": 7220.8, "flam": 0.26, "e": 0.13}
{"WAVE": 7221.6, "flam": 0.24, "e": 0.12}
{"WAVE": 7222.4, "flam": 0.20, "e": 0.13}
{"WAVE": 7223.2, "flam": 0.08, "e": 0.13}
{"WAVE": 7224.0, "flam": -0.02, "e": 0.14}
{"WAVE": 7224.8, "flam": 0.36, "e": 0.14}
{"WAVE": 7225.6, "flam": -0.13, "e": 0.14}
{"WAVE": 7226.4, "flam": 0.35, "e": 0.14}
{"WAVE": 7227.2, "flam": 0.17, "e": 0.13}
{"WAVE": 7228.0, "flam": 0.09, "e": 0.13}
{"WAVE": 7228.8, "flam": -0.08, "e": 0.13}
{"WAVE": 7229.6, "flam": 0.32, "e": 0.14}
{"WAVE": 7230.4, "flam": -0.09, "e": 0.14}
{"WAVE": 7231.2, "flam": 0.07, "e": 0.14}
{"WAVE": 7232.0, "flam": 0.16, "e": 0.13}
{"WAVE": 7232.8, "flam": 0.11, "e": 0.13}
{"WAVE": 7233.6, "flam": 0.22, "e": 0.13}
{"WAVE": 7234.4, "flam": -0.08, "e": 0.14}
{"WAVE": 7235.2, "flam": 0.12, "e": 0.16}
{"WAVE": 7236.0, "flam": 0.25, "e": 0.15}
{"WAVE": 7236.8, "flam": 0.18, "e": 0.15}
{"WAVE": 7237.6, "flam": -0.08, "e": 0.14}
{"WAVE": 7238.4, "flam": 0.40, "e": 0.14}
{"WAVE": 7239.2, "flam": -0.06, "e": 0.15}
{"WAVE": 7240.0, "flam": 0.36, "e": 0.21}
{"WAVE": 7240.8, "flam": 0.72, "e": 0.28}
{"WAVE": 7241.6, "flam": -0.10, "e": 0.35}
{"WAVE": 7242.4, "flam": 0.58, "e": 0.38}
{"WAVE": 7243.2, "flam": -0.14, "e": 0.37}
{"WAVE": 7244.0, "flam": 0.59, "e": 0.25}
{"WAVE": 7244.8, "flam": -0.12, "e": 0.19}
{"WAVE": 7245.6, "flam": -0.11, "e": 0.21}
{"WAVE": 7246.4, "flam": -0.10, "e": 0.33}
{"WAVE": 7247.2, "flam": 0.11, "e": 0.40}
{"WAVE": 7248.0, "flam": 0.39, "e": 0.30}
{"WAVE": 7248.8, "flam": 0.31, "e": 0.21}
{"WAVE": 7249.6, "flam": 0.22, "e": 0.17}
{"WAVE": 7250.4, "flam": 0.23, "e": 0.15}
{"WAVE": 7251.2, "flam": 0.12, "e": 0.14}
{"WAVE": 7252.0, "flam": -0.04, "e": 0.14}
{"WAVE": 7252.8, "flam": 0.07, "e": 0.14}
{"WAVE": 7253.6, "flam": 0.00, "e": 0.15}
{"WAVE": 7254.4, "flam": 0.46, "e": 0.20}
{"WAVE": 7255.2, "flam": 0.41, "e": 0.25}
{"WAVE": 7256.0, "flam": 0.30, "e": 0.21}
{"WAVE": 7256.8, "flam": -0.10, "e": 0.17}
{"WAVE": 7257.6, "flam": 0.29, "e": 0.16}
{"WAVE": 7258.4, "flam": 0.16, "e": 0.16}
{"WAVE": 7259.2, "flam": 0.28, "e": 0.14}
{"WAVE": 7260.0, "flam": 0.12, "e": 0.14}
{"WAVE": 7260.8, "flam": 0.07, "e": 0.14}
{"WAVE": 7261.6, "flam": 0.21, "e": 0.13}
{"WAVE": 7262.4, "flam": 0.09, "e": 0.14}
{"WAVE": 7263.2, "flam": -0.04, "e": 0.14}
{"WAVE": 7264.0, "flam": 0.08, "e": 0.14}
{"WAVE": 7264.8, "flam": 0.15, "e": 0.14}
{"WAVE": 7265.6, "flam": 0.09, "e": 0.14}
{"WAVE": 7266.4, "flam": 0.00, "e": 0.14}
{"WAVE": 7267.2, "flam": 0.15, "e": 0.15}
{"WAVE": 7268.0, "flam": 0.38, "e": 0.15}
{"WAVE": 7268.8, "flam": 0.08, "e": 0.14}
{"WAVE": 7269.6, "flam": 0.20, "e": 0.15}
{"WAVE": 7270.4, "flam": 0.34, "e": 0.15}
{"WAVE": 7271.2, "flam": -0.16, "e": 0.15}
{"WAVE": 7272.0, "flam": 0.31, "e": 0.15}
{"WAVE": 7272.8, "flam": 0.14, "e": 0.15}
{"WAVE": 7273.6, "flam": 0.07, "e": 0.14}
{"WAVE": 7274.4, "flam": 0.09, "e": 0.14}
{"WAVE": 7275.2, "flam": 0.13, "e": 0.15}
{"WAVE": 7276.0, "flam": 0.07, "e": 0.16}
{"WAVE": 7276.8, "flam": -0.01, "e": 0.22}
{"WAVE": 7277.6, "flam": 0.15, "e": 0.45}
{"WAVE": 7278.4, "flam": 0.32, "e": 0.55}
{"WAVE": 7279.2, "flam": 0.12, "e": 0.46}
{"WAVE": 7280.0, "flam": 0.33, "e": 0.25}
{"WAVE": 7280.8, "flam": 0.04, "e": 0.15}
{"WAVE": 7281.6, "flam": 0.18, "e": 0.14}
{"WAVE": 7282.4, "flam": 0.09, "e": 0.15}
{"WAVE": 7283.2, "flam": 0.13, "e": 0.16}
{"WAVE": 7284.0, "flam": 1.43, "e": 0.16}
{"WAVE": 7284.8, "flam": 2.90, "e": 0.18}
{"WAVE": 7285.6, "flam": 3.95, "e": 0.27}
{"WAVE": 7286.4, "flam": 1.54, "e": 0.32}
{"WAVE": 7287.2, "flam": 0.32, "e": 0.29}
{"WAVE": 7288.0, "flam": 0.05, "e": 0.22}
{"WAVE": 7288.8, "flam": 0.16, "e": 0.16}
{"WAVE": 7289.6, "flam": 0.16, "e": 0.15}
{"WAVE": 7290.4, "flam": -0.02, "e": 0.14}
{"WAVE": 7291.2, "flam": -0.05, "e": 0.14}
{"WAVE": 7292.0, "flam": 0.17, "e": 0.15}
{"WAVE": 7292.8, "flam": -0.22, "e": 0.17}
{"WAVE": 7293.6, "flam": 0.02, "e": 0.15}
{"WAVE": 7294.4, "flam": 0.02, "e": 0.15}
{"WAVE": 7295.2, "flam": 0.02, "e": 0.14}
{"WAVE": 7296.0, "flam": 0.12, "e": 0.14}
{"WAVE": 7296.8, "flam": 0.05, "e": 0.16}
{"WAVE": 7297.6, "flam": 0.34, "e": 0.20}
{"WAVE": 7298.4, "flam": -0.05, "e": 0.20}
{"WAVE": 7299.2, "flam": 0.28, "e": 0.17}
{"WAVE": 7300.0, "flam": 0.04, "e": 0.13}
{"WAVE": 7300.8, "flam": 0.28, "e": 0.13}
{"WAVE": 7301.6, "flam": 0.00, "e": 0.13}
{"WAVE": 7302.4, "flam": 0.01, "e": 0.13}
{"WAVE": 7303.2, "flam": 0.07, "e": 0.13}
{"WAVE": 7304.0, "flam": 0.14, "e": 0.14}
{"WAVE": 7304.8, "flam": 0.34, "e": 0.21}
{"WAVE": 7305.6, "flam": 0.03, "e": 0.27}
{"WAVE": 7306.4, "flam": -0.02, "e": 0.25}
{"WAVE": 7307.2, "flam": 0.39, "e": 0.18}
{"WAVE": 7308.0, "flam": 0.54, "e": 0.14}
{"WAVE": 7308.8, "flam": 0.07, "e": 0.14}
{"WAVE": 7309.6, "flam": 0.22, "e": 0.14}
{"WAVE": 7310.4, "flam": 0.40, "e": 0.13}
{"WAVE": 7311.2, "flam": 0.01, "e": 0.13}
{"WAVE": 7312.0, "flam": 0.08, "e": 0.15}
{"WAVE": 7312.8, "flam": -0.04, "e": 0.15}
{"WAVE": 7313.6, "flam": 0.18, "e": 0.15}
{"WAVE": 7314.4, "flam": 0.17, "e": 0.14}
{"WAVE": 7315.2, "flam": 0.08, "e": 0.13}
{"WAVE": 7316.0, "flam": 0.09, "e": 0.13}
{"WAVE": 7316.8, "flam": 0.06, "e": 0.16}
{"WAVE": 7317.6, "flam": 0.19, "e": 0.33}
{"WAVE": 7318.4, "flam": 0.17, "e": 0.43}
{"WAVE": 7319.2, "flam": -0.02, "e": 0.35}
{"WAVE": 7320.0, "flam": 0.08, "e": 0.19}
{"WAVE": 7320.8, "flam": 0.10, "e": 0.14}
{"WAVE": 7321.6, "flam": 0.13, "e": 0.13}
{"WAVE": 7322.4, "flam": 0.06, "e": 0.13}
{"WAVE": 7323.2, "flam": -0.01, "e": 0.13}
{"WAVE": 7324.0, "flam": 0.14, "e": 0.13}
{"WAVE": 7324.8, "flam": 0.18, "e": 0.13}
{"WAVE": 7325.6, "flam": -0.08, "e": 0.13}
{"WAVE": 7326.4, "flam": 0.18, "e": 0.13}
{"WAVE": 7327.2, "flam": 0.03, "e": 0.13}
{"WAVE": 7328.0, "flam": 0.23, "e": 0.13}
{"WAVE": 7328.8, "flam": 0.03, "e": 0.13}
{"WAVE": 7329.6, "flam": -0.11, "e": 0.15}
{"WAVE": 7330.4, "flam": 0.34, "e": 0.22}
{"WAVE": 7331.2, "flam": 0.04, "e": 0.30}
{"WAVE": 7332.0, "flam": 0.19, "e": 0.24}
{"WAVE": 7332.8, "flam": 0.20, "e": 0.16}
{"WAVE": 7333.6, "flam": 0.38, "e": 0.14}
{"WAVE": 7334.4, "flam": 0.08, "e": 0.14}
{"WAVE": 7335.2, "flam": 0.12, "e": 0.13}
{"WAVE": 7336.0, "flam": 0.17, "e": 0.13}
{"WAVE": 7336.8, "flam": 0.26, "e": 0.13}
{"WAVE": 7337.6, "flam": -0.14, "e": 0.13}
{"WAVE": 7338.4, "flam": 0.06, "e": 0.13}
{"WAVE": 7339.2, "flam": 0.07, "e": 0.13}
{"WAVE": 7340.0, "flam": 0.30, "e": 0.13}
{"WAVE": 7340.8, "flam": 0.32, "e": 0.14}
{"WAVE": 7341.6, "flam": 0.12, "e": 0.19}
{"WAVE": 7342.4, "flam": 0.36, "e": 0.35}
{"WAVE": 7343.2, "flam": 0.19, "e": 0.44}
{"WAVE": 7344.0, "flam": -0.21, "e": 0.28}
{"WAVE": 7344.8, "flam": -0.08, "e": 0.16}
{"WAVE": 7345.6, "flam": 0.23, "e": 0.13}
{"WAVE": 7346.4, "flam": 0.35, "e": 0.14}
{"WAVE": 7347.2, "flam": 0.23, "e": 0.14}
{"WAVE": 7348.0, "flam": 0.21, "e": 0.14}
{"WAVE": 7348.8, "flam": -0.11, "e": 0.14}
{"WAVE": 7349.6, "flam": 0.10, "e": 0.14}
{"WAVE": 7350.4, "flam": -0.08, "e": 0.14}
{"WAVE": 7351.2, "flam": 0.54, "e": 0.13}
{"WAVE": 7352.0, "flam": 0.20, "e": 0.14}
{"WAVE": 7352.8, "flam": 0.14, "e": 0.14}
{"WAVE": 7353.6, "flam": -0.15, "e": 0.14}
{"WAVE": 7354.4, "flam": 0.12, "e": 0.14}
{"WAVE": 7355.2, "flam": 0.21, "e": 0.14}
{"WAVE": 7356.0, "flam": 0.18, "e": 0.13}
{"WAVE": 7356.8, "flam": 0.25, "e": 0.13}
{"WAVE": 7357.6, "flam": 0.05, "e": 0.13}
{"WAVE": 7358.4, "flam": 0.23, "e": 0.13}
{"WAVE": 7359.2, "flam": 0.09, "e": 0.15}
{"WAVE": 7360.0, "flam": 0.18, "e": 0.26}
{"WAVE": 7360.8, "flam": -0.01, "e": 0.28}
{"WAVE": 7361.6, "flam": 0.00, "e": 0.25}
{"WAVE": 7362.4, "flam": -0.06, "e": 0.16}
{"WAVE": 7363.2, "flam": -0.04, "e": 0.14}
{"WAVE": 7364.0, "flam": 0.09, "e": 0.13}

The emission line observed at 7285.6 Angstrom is H-alpha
